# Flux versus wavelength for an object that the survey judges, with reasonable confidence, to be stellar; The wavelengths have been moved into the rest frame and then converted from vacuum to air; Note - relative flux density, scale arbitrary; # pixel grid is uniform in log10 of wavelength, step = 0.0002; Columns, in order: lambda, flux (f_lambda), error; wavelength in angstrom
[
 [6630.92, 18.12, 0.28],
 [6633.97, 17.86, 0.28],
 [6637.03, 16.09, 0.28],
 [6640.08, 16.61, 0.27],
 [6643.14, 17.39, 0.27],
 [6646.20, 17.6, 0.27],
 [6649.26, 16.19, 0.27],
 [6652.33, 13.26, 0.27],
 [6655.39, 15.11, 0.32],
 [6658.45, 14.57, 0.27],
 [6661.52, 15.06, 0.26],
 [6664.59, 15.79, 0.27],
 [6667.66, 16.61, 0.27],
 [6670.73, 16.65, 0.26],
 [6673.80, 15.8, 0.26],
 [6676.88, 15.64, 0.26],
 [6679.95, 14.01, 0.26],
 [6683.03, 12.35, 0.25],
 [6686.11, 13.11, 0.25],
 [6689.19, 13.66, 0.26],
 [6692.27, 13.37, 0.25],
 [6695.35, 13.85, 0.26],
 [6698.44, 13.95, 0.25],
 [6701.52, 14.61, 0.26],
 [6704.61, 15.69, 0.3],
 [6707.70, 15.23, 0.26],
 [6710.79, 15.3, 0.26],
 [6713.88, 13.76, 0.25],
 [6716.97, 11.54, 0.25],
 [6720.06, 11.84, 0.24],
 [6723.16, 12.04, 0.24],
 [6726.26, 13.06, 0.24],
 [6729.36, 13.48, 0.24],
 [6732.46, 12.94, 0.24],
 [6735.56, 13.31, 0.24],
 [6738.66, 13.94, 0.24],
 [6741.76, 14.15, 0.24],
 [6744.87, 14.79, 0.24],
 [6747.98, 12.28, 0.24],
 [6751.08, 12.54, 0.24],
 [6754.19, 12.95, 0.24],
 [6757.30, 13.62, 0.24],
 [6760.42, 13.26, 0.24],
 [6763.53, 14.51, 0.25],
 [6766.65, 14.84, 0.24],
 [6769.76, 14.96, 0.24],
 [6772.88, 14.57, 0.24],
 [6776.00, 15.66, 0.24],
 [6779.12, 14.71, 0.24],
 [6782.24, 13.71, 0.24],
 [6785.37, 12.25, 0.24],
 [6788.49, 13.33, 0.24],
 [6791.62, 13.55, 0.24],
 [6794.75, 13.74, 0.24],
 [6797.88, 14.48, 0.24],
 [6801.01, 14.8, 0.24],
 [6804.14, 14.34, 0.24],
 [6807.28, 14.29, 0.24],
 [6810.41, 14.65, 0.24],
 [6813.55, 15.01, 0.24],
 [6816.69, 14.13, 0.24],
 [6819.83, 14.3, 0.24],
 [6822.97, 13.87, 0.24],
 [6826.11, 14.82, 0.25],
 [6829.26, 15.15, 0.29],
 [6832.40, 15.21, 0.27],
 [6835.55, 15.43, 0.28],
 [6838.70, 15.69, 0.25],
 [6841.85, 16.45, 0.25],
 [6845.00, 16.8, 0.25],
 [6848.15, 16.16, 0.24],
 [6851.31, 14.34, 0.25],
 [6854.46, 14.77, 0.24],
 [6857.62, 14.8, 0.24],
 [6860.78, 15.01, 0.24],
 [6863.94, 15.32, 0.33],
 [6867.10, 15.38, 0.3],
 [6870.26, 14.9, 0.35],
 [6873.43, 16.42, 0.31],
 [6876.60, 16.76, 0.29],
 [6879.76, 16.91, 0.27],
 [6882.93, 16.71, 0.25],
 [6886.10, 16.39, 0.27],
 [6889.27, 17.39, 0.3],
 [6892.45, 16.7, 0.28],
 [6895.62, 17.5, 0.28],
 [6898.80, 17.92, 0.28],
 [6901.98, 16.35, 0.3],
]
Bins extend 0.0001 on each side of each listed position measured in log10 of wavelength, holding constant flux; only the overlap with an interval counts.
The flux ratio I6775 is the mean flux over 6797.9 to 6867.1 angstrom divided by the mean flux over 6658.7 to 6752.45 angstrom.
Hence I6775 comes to 1.07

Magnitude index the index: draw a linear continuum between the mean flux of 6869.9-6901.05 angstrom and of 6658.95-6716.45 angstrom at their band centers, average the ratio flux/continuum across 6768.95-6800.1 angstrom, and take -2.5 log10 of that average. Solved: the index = 0.12 mag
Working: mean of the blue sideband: 14.6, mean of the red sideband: 16.8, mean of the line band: 14.1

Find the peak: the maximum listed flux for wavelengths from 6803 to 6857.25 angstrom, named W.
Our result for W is 16.8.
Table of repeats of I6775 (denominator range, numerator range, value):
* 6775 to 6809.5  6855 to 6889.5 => 1.13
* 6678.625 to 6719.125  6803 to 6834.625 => 1.05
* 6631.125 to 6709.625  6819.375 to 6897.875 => 1.03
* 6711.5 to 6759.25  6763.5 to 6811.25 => 1.09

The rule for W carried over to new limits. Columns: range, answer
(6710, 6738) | 15.3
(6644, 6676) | 17.6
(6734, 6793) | 15.66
